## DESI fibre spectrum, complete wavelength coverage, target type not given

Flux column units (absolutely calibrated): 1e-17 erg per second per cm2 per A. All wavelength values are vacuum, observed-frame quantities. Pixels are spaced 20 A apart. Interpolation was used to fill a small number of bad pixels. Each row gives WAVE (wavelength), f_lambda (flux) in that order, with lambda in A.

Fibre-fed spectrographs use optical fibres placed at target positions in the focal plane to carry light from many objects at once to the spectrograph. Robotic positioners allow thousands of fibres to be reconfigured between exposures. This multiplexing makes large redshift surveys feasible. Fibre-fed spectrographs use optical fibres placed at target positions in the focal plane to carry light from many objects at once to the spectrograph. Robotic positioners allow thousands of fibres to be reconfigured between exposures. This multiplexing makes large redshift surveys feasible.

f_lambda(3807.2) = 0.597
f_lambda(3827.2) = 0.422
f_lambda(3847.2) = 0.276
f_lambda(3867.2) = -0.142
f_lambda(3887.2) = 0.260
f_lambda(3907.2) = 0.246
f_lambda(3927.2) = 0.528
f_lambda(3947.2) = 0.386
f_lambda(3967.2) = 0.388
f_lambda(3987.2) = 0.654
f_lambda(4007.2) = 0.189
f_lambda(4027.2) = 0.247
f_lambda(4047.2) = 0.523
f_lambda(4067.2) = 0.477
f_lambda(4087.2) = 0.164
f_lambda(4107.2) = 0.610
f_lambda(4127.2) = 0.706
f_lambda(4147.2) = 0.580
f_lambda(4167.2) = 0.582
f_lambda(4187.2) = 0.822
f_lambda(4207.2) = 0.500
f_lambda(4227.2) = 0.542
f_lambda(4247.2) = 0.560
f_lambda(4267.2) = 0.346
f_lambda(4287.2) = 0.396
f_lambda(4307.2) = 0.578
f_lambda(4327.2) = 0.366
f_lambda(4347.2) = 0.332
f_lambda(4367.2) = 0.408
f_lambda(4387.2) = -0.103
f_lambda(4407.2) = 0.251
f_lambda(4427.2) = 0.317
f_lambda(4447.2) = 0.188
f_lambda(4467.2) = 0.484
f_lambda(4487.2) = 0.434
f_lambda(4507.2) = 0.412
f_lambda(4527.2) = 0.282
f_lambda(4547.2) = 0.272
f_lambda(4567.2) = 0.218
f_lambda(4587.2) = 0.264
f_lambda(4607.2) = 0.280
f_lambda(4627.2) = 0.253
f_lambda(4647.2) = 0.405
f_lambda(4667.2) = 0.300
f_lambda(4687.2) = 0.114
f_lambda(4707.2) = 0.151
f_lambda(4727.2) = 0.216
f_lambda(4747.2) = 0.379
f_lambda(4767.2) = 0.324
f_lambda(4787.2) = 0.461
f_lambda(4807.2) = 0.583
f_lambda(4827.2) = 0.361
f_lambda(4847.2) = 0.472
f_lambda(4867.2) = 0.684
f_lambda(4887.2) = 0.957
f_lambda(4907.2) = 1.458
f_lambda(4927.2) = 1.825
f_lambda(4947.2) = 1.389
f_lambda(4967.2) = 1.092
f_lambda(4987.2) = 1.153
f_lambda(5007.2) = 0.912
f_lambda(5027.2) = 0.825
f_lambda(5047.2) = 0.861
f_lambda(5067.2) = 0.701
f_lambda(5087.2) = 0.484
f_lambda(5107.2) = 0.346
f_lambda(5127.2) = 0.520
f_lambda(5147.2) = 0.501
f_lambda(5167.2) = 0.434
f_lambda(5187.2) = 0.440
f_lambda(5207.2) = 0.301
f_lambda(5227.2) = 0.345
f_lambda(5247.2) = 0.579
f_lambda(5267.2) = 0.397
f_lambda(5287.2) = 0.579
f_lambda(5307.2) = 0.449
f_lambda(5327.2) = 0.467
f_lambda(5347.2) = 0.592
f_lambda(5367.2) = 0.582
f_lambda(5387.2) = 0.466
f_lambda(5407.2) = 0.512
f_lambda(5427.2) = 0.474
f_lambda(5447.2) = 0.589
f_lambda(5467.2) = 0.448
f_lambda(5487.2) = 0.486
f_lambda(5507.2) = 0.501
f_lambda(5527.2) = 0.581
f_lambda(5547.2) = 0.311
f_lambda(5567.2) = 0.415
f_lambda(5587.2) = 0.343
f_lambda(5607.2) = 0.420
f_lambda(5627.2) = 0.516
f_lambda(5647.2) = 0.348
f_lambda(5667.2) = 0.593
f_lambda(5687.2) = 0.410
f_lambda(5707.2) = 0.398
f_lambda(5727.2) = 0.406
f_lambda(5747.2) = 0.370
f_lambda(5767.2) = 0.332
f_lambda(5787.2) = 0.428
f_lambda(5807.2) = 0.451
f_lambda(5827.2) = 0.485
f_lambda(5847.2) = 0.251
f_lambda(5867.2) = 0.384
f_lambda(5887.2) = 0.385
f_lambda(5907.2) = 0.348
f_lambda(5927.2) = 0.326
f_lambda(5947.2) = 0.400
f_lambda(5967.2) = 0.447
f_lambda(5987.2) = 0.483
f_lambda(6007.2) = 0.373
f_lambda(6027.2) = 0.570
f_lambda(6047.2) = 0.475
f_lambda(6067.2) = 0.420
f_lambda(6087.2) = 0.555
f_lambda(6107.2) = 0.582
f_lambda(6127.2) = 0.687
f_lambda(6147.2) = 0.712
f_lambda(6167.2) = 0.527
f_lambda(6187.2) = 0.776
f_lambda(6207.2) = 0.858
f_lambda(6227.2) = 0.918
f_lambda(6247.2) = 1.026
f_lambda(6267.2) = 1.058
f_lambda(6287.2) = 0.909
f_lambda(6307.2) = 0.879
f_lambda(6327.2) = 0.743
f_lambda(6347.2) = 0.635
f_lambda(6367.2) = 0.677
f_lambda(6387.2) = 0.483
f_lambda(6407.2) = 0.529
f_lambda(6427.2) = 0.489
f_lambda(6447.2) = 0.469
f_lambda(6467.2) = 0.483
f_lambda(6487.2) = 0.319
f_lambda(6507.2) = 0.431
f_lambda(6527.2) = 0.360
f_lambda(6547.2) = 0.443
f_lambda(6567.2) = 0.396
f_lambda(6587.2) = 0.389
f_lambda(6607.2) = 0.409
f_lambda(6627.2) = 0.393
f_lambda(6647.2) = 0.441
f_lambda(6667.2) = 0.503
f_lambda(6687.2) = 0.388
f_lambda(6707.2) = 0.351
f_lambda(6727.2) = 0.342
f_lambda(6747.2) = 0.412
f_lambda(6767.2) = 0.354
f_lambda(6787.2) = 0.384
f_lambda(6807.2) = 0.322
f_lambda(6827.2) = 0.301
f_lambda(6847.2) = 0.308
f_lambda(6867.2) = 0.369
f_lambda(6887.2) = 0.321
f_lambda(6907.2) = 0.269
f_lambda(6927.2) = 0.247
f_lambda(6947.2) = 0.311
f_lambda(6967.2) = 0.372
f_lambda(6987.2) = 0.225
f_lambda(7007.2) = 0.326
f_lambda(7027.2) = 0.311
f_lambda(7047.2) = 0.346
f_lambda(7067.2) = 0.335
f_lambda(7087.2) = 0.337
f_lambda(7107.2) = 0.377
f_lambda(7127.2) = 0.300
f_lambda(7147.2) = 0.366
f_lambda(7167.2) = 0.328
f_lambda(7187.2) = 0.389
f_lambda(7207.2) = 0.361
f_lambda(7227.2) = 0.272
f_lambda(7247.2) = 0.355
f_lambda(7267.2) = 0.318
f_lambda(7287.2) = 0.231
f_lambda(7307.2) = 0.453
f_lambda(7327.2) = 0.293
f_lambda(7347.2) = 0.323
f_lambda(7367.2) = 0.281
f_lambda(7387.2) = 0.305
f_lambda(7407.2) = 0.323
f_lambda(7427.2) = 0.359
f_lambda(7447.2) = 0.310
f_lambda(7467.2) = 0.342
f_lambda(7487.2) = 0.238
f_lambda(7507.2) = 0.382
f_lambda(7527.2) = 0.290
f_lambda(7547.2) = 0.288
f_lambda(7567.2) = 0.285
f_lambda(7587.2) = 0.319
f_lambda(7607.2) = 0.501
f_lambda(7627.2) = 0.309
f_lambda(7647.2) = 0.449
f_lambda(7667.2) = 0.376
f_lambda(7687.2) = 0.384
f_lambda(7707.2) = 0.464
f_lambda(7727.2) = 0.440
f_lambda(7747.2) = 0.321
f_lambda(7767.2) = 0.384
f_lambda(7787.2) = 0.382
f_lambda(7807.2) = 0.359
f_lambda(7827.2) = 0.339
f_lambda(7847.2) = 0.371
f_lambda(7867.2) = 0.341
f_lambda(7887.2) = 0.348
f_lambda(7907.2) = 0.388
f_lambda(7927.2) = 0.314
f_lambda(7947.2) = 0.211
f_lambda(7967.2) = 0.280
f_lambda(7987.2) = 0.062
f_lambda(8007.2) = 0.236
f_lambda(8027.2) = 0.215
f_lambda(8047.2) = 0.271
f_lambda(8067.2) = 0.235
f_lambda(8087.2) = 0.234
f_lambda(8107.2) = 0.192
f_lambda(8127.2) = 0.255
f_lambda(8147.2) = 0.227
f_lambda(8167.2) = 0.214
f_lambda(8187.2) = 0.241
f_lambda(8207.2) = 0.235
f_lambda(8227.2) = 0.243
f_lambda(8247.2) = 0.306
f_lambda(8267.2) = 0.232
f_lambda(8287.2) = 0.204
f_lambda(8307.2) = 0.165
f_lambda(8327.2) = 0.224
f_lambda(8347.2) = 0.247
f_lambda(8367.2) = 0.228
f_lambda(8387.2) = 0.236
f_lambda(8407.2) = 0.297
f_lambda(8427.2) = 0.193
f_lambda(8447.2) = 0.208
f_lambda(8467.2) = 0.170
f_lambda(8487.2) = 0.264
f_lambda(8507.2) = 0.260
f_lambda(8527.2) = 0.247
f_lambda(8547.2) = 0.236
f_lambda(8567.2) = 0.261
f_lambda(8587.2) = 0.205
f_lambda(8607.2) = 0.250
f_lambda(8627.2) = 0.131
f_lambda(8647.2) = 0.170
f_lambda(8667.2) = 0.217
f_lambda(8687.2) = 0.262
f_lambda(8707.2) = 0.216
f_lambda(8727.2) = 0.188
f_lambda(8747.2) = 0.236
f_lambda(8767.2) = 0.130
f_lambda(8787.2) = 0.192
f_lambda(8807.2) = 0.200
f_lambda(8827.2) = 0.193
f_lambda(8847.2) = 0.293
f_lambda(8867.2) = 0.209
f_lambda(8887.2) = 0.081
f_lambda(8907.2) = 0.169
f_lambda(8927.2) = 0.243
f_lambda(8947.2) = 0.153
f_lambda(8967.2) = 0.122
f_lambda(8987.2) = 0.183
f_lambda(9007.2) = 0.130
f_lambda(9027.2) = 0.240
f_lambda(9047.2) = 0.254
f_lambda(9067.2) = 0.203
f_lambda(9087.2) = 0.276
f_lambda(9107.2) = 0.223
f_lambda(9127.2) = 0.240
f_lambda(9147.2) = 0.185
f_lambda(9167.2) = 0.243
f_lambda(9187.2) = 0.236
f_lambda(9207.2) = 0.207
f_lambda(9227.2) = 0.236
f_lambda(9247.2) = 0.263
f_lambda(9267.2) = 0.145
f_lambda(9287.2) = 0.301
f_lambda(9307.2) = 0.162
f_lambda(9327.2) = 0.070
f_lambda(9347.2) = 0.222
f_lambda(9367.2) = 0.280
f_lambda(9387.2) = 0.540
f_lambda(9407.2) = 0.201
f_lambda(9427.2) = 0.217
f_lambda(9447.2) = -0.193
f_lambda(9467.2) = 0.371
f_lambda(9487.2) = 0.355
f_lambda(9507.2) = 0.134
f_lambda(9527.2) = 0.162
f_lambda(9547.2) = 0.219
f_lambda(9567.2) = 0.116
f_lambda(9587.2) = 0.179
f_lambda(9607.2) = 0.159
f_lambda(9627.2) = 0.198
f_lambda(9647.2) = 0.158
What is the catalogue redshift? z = 3.041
